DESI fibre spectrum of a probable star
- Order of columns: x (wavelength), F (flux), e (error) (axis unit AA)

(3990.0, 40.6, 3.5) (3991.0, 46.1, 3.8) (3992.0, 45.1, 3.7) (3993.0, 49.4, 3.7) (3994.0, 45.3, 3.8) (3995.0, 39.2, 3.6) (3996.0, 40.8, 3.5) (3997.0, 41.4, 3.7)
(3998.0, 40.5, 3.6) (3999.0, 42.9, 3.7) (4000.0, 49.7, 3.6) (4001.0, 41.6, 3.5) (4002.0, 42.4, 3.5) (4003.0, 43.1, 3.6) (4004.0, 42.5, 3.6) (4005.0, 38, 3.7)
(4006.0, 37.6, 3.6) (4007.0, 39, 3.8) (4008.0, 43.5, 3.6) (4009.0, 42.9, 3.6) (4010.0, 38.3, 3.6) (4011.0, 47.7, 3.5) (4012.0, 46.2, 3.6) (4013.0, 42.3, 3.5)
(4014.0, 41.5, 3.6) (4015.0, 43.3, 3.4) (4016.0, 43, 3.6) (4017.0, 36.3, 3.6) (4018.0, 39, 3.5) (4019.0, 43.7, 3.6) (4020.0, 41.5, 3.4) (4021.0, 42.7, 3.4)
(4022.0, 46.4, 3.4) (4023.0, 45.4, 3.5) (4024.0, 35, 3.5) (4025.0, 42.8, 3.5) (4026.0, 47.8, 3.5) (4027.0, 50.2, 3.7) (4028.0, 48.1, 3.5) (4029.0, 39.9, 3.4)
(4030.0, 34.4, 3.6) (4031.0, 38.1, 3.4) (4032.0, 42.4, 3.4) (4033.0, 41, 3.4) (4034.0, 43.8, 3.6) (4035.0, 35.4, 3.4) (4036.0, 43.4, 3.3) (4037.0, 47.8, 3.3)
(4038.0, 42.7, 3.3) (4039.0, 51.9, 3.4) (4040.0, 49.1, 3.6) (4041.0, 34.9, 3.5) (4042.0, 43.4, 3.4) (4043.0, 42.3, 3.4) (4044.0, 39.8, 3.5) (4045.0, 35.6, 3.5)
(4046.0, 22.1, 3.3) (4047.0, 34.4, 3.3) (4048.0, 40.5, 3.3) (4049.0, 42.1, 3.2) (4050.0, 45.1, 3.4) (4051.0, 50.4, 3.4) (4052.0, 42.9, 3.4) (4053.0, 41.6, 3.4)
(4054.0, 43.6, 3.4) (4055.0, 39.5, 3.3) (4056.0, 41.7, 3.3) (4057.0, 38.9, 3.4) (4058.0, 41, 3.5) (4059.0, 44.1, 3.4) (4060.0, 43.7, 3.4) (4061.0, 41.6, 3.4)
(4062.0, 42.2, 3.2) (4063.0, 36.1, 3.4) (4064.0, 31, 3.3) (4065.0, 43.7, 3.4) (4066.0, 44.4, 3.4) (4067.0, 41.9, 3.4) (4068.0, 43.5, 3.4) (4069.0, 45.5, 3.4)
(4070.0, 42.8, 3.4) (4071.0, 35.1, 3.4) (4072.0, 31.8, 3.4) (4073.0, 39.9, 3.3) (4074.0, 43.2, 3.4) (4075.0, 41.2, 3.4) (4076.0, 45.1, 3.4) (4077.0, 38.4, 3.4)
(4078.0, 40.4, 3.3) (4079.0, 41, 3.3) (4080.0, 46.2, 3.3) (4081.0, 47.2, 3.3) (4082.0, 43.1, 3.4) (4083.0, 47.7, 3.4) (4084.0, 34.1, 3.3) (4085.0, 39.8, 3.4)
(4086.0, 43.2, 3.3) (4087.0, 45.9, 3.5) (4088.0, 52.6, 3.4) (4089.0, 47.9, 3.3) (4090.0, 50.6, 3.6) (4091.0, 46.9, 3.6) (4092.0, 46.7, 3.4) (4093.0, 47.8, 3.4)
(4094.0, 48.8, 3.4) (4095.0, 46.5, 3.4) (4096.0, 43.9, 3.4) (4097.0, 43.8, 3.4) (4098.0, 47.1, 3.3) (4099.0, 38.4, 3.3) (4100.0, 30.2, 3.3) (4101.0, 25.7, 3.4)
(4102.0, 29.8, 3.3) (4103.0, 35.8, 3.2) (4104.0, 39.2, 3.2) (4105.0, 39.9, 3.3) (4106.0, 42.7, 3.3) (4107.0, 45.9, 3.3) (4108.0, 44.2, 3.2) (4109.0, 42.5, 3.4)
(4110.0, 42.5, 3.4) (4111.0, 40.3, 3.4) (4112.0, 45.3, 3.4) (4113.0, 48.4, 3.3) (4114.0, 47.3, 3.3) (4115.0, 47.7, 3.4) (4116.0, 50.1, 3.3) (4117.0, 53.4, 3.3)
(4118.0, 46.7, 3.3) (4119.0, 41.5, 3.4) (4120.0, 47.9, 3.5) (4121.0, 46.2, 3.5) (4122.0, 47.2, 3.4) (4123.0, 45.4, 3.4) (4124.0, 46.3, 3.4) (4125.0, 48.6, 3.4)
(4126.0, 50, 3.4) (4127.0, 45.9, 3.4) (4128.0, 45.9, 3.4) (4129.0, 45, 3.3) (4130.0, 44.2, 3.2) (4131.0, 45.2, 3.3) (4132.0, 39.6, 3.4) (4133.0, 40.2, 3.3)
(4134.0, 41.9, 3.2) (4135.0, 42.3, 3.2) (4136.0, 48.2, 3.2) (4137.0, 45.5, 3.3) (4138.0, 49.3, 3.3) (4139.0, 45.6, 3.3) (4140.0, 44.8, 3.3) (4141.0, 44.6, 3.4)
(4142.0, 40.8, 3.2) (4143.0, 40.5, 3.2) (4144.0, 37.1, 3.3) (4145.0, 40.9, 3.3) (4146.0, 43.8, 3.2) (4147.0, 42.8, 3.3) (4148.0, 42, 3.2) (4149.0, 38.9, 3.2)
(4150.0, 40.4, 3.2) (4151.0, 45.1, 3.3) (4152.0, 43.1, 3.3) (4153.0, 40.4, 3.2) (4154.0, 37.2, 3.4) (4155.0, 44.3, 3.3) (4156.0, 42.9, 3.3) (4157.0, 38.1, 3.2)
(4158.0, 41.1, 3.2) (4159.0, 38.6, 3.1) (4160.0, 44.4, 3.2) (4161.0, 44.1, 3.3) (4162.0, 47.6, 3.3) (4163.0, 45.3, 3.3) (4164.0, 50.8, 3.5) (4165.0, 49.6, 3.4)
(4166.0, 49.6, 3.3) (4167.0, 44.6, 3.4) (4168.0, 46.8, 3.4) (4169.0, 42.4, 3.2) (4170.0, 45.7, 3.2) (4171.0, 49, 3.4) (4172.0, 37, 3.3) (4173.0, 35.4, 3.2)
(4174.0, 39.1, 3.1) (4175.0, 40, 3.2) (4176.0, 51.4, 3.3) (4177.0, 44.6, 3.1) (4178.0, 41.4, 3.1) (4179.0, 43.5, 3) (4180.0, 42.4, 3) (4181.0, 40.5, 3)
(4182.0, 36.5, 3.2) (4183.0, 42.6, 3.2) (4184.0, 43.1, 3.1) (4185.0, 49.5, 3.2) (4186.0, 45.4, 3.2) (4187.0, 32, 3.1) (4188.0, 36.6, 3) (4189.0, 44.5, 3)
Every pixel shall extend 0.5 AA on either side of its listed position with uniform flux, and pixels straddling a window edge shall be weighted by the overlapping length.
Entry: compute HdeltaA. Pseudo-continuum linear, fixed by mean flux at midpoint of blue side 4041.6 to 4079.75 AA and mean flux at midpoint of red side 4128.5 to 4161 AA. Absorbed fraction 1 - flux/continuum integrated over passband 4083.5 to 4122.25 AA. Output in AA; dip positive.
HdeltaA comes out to -1.99 AA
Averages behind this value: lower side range 40.6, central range 43.7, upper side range 42.5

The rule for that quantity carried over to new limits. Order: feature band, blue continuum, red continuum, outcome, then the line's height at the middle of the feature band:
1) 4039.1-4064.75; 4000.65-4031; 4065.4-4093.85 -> 1.4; 42.9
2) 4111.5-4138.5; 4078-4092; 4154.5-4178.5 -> -1.0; 44.5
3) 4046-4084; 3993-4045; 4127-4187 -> 1.2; 42.7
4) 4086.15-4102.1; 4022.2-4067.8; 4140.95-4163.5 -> -0.7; 41.7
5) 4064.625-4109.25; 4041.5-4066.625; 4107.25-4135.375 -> 0.6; 42.9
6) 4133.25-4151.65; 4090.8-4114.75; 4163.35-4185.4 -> 0.0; 43.1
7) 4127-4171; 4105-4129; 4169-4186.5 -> 0.7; 44.3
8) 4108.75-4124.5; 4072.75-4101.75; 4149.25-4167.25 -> -1.0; 43.3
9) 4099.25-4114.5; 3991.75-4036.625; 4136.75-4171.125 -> 1.1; 43.2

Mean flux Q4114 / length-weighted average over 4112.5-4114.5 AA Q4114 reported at 47.8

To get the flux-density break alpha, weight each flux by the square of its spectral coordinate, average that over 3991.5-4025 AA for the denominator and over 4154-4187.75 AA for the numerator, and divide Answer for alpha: 1.1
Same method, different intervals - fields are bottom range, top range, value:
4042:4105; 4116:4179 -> 1.10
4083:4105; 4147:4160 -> 1.01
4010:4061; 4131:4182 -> 1.09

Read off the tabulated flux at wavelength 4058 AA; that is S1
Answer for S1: 41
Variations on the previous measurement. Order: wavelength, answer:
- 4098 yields 47.1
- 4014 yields 41.5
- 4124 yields 46.3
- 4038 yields 42.7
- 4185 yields 49.5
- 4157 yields 38.1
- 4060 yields 43.7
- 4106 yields 42.7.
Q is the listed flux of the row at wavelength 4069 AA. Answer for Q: 45.5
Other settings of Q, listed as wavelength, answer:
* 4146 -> 43.8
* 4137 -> 45.5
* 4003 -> 43.1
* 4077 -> 38.4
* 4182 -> 36.5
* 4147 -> 42.8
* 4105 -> 39.9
